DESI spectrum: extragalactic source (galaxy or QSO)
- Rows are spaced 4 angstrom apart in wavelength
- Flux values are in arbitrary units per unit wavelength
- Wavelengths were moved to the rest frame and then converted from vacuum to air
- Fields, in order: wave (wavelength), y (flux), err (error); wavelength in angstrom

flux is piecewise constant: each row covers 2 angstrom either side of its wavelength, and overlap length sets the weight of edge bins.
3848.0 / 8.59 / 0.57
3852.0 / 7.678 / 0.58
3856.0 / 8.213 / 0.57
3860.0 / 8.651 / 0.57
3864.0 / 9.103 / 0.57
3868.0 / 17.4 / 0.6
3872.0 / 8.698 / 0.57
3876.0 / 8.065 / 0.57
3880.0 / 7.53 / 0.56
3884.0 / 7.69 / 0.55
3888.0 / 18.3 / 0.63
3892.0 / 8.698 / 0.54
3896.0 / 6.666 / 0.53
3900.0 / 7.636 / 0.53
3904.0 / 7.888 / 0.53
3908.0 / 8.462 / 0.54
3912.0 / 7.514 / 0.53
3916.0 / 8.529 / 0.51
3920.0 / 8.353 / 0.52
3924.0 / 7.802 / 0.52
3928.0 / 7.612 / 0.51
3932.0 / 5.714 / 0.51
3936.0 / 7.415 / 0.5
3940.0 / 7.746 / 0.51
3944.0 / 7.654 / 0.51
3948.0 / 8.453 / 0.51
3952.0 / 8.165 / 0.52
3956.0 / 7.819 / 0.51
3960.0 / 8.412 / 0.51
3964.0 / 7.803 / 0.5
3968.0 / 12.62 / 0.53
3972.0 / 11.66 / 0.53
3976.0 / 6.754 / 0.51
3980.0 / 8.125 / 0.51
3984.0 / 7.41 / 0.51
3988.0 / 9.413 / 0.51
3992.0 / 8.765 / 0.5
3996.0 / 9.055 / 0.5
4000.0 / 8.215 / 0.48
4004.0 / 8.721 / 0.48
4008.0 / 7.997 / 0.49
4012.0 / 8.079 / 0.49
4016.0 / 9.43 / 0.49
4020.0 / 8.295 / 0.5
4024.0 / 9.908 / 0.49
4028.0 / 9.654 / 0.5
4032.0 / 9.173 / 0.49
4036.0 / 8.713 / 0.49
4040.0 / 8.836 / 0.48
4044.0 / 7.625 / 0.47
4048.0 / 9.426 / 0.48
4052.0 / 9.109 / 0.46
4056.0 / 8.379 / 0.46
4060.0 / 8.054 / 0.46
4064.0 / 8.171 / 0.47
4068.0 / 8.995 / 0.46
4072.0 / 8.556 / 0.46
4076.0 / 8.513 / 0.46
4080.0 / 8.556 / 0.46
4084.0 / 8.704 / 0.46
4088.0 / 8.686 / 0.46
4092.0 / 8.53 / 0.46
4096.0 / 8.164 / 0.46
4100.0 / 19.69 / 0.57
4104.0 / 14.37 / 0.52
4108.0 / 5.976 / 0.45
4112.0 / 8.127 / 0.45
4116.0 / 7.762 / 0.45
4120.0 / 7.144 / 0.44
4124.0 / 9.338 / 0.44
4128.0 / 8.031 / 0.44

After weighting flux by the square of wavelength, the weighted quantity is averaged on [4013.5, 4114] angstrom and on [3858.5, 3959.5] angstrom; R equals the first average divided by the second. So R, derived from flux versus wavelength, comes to 1.2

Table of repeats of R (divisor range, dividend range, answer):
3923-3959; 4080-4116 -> 1.43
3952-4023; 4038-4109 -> 1.12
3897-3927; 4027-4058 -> 1.18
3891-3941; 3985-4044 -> 1.21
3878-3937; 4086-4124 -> 1.29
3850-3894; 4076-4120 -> 1.08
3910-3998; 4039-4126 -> 1.17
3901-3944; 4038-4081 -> 1.19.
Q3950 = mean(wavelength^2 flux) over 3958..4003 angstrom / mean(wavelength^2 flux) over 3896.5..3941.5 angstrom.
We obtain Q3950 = 1.2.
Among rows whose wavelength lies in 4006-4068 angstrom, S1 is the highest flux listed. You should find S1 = 9.908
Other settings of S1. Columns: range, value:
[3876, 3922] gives 18.3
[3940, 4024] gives 12.62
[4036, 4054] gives 9.426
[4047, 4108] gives 19.69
